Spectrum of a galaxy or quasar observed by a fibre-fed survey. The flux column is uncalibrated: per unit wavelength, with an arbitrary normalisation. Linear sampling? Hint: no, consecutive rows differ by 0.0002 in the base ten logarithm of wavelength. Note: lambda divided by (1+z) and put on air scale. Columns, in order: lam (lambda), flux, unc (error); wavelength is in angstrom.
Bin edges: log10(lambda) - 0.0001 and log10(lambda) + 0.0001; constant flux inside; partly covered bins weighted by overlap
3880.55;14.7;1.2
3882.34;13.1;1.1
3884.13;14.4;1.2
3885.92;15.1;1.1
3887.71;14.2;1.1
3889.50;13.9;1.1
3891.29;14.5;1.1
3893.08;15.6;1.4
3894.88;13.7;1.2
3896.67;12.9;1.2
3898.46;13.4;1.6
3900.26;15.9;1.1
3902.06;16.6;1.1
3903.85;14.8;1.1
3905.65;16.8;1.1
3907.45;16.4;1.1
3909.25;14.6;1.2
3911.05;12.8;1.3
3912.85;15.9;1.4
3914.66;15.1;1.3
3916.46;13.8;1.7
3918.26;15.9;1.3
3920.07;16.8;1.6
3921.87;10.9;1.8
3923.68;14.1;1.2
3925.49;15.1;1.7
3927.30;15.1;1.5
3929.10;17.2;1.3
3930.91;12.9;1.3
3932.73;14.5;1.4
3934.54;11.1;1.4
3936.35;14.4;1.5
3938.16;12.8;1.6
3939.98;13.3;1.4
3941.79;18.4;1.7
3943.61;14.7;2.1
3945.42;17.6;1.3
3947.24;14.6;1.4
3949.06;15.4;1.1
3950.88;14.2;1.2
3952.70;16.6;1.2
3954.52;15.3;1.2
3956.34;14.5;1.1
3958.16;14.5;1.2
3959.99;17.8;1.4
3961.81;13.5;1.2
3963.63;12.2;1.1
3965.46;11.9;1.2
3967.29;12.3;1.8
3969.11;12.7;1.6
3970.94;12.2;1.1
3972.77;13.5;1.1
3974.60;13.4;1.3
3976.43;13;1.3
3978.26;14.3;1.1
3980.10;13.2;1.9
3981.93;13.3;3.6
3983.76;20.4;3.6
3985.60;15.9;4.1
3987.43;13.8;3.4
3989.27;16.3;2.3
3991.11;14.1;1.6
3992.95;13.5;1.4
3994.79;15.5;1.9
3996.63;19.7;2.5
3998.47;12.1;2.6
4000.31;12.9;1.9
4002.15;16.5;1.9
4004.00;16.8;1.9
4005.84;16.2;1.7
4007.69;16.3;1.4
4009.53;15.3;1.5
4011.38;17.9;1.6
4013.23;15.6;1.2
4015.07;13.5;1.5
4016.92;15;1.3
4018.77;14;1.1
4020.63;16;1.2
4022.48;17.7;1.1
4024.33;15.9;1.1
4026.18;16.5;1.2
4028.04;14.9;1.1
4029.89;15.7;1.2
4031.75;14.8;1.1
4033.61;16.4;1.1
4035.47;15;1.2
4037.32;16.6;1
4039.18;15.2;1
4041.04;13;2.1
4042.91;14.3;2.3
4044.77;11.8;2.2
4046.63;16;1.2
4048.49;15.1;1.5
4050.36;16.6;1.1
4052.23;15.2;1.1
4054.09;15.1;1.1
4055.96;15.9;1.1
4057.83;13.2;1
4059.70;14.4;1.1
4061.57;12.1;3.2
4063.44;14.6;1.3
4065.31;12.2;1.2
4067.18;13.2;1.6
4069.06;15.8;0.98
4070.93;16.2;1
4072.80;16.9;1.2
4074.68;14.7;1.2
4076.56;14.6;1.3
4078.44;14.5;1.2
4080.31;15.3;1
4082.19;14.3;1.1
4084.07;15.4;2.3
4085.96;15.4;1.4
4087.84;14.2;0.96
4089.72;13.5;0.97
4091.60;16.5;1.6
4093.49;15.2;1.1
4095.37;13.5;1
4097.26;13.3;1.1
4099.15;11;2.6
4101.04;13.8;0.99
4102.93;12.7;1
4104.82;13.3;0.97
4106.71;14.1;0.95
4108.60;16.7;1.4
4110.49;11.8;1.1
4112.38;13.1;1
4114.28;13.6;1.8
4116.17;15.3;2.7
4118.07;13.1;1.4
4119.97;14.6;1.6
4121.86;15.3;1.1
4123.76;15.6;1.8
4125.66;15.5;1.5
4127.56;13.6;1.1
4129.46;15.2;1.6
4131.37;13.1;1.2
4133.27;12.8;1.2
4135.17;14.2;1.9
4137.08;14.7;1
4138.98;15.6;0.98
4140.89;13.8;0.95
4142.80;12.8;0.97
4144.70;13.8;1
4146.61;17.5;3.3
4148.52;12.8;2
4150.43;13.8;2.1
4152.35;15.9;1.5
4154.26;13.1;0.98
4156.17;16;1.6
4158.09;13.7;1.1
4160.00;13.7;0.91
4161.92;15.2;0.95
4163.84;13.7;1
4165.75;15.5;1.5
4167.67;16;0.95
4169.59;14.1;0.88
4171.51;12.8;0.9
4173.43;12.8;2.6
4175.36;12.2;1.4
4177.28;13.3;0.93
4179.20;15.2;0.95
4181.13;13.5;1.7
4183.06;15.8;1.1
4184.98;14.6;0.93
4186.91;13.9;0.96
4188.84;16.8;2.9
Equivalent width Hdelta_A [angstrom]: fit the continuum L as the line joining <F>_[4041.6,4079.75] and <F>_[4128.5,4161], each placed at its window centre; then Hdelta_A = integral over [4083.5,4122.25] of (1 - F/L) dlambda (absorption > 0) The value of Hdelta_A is 1.08 angstrom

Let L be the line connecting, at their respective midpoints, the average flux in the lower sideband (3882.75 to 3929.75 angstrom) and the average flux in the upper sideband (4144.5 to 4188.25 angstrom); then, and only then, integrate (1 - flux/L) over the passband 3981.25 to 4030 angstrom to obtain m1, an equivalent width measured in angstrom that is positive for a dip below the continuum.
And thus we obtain -3.32 angstrom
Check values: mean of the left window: 14.8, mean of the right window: 14.3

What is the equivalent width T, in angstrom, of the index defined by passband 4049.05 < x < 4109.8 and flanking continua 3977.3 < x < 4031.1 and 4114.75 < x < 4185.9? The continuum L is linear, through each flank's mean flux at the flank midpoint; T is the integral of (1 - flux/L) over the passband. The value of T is 1.7 angstrom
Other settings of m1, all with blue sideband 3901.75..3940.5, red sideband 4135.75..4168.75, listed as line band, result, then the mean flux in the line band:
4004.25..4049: -2.53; 15.4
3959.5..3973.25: 1.37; 13.1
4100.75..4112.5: 0.72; 13.7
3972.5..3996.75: -0.52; 14.9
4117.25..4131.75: -0.01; 14.6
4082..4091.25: -0.09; 14.7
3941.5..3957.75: -1.11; 15.6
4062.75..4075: -0.21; 14.8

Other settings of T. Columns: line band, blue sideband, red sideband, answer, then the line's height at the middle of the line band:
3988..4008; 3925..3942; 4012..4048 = -0.67 angstrom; 14.9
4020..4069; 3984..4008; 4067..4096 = 0.99 angstrom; 15.2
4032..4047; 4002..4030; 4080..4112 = 0.58 angstrom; 15.3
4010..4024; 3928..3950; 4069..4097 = -0.74 angstrom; 14.9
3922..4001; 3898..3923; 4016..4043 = 3.67 angstrom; 15.2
